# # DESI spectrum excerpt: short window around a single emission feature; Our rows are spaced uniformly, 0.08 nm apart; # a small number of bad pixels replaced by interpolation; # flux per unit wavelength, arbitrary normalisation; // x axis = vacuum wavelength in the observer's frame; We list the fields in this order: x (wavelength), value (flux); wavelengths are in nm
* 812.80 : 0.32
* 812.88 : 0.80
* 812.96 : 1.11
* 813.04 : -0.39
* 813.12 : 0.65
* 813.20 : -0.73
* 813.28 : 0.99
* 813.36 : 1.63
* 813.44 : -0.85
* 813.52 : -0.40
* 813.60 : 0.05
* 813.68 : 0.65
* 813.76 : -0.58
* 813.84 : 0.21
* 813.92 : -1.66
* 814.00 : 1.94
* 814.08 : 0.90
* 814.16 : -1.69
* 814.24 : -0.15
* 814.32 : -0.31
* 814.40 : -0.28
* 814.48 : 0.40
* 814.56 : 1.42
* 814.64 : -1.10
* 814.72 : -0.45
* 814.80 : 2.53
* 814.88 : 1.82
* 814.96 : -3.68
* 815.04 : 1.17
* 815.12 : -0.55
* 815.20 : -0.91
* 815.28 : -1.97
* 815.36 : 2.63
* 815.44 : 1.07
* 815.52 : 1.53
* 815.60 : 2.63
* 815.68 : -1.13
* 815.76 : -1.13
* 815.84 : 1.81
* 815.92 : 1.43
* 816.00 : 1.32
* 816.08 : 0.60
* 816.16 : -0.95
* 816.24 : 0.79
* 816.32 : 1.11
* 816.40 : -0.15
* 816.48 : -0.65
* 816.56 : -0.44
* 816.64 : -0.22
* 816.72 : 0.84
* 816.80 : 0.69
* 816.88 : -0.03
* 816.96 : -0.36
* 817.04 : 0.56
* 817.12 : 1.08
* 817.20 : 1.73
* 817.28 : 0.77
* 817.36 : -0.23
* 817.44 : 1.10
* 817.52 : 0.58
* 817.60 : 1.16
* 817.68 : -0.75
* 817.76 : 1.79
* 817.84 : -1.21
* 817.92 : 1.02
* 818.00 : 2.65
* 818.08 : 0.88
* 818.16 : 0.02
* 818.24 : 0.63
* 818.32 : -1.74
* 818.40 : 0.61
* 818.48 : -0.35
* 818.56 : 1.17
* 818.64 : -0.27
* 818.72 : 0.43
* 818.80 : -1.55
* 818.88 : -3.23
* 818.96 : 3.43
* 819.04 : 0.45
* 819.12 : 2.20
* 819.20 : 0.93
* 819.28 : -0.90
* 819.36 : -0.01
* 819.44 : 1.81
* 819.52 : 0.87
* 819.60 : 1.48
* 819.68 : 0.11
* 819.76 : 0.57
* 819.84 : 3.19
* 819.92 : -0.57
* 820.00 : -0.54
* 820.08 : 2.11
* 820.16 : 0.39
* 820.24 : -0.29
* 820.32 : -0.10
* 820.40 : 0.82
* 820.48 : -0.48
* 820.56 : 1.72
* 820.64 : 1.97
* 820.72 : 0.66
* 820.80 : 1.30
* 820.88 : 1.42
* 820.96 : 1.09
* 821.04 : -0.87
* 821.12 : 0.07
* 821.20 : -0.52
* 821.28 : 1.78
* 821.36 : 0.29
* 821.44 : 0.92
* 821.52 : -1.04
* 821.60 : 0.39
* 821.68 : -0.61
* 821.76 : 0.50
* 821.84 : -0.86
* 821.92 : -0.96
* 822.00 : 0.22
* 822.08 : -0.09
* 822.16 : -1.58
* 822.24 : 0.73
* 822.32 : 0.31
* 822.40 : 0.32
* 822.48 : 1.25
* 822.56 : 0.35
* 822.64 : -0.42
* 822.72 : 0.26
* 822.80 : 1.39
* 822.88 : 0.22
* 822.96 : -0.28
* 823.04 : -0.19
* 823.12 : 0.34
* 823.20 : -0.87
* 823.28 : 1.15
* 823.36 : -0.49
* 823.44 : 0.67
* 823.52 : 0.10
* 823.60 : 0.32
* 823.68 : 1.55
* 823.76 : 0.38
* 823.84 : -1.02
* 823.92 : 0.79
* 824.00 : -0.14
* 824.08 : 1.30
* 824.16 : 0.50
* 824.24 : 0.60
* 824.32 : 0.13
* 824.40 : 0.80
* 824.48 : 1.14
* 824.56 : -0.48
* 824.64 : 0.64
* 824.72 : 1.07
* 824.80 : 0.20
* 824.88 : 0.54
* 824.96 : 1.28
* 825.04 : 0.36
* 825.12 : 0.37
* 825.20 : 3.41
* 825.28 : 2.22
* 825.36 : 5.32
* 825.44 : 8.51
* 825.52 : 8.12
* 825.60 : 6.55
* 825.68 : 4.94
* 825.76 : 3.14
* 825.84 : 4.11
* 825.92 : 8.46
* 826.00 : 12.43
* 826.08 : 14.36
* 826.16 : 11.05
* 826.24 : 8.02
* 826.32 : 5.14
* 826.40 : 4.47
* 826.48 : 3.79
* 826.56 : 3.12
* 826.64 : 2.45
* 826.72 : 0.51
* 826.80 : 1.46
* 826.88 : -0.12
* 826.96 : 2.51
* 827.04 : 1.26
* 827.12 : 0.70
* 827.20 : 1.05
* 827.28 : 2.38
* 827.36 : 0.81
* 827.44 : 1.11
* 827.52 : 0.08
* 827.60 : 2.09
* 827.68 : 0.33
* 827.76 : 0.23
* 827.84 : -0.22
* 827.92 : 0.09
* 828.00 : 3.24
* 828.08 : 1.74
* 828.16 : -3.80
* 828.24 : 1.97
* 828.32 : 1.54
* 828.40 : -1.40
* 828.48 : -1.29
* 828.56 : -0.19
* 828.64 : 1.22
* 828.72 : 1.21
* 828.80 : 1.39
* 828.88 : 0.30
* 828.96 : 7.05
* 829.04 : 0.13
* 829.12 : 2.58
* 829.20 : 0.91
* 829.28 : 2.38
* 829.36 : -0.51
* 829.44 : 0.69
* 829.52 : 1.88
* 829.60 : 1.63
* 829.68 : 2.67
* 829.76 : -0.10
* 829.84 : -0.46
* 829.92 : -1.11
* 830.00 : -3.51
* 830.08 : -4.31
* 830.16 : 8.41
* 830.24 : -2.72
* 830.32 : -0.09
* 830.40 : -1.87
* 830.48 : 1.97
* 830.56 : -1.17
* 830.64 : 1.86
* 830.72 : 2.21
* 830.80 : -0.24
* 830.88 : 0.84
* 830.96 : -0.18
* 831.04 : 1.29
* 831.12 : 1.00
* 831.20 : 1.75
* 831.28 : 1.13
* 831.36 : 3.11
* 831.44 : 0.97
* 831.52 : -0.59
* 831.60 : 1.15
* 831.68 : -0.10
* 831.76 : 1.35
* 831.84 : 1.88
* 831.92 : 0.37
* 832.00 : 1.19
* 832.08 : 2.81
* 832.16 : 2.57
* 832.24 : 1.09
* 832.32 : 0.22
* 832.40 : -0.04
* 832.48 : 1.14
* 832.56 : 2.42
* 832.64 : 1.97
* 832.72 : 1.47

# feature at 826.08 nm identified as [O II]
